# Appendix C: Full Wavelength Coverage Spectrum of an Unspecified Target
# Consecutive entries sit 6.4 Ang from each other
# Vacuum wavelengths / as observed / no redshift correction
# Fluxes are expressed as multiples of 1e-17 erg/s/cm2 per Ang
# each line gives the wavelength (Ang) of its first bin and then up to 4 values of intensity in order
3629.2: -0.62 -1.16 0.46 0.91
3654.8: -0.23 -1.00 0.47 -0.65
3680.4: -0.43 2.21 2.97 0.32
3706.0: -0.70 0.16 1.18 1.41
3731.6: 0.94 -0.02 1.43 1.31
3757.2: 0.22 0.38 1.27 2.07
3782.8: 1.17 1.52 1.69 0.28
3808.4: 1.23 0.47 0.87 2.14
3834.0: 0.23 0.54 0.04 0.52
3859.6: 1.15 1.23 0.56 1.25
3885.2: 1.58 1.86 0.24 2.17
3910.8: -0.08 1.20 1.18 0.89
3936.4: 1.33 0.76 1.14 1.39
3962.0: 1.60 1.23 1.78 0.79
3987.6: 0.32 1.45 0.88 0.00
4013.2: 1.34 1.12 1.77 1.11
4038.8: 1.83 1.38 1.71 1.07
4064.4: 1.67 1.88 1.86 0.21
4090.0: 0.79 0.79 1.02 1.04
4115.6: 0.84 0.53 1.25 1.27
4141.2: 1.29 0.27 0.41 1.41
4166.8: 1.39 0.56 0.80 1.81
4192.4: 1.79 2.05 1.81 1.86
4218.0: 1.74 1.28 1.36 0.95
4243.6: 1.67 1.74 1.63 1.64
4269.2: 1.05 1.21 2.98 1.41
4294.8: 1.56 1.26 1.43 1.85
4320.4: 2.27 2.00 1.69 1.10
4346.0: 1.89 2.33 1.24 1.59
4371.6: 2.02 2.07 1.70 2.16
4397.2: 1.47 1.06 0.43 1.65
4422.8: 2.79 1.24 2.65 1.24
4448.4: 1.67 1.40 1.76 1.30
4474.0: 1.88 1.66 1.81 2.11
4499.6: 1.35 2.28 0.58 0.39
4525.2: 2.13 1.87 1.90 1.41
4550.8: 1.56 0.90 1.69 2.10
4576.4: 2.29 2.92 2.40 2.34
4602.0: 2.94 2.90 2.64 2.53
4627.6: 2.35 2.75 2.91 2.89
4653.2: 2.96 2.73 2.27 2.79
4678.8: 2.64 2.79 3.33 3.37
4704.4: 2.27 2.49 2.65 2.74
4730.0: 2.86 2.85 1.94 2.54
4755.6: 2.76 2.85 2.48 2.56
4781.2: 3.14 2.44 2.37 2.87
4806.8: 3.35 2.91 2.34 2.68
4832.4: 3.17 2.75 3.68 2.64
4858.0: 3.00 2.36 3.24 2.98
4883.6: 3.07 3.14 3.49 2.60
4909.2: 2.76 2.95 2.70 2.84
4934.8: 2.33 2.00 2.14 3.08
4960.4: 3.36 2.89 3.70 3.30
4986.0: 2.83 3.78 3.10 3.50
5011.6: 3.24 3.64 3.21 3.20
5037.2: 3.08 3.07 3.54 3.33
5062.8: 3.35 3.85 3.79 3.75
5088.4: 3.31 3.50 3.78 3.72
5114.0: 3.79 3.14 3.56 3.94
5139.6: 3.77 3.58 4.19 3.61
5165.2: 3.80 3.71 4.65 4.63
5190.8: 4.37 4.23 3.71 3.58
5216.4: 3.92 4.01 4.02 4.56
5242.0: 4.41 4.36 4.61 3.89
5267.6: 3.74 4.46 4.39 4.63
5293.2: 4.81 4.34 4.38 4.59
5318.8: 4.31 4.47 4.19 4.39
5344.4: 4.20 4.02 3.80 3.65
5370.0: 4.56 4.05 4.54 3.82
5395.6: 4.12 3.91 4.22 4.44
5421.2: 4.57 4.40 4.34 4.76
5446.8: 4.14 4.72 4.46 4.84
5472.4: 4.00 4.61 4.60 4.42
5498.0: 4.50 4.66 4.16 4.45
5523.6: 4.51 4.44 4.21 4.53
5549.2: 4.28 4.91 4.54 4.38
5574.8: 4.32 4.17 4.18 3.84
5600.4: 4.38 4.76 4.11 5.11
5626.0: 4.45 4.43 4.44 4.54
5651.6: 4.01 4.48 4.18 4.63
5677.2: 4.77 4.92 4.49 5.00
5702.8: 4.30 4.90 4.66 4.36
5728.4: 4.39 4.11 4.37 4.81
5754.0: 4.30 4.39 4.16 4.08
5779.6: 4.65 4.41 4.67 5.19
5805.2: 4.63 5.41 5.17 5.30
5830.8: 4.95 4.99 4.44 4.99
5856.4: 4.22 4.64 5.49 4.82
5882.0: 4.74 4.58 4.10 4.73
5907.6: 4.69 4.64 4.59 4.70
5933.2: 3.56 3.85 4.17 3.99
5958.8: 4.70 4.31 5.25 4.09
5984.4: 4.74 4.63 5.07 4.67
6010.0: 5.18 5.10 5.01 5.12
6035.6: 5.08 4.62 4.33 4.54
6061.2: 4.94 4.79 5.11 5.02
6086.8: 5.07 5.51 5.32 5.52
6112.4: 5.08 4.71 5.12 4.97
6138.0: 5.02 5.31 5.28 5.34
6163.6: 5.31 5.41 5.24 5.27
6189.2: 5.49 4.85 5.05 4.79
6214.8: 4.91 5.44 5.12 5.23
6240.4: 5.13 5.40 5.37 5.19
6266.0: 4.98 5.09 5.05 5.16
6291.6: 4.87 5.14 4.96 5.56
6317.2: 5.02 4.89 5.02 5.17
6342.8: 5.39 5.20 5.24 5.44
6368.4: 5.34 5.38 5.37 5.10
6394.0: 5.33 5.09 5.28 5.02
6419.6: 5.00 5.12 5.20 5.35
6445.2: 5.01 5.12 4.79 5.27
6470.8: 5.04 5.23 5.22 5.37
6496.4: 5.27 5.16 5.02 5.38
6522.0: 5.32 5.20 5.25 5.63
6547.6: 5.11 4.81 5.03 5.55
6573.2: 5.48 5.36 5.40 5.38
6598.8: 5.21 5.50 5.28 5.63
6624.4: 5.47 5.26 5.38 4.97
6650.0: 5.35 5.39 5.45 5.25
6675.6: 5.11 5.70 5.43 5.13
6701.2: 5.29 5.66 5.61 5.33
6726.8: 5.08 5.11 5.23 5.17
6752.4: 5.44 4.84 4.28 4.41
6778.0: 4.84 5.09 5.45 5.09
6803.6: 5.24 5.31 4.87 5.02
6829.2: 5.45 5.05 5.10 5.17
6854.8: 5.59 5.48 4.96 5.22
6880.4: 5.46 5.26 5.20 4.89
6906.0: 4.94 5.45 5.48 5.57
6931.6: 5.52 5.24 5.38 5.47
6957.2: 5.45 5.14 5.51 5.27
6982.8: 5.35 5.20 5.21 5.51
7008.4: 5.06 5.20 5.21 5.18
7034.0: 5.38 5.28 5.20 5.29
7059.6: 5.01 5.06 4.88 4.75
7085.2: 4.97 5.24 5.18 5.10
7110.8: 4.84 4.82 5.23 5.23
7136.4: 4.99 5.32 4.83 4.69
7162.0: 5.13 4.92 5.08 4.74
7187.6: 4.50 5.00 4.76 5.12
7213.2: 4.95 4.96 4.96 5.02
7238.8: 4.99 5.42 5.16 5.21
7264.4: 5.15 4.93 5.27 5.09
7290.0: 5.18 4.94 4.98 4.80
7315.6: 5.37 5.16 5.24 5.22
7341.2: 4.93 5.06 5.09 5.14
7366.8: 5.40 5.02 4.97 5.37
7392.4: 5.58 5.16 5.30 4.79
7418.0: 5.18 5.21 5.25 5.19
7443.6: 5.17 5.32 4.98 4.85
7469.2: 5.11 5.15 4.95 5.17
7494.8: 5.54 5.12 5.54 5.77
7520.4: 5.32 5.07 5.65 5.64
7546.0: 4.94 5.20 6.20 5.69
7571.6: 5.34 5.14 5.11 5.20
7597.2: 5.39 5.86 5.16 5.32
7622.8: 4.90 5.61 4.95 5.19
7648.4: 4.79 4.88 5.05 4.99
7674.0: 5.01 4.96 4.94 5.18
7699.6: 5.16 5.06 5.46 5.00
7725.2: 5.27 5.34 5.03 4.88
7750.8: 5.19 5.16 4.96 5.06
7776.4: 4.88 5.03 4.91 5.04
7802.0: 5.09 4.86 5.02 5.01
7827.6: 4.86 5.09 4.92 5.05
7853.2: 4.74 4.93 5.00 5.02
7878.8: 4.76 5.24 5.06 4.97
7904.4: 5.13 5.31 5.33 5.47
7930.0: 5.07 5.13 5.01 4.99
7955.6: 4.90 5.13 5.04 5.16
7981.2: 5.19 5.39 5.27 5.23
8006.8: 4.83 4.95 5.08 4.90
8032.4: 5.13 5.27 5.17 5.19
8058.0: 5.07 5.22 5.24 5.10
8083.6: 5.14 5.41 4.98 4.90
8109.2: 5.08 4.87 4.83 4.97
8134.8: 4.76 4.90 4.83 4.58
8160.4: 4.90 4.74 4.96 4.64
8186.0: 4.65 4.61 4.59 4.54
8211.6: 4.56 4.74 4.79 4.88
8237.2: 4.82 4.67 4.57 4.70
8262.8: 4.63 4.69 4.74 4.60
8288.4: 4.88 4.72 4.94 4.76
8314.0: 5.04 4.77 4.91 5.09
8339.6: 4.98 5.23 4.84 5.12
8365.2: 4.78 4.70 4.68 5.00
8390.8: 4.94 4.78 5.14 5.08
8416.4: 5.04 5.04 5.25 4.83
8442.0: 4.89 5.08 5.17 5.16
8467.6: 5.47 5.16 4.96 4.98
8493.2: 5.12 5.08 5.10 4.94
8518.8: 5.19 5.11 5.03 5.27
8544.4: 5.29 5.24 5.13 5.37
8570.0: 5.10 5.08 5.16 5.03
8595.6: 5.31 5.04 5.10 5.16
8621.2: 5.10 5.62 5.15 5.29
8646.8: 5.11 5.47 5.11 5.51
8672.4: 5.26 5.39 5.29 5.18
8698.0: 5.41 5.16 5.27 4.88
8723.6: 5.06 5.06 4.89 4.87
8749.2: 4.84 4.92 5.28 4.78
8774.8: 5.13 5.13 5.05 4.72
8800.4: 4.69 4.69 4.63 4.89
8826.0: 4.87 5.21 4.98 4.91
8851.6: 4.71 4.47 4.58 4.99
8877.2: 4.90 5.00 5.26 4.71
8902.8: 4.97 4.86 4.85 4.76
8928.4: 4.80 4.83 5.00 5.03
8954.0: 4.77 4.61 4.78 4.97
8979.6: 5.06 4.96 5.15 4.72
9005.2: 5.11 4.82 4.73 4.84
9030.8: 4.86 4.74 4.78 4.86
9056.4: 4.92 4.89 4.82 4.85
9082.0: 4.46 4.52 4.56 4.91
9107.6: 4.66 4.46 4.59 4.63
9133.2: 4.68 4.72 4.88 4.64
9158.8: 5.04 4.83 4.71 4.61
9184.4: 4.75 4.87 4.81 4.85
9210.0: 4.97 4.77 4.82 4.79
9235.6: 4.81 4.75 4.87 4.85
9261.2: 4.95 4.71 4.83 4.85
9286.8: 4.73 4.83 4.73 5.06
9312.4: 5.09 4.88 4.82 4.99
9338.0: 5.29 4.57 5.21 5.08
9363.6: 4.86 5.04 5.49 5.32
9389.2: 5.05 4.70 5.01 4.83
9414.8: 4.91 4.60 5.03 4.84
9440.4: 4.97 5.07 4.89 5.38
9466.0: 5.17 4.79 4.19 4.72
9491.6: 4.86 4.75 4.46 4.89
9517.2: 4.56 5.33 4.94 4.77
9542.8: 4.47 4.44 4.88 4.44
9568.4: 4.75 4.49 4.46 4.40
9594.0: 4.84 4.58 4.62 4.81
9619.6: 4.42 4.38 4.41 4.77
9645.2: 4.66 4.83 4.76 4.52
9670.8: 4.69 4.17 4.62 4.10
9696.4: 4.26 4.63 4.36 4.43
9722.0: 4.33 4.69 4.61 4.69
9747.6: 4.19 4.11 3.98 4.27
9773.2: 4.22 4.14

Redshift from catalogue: 0.148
